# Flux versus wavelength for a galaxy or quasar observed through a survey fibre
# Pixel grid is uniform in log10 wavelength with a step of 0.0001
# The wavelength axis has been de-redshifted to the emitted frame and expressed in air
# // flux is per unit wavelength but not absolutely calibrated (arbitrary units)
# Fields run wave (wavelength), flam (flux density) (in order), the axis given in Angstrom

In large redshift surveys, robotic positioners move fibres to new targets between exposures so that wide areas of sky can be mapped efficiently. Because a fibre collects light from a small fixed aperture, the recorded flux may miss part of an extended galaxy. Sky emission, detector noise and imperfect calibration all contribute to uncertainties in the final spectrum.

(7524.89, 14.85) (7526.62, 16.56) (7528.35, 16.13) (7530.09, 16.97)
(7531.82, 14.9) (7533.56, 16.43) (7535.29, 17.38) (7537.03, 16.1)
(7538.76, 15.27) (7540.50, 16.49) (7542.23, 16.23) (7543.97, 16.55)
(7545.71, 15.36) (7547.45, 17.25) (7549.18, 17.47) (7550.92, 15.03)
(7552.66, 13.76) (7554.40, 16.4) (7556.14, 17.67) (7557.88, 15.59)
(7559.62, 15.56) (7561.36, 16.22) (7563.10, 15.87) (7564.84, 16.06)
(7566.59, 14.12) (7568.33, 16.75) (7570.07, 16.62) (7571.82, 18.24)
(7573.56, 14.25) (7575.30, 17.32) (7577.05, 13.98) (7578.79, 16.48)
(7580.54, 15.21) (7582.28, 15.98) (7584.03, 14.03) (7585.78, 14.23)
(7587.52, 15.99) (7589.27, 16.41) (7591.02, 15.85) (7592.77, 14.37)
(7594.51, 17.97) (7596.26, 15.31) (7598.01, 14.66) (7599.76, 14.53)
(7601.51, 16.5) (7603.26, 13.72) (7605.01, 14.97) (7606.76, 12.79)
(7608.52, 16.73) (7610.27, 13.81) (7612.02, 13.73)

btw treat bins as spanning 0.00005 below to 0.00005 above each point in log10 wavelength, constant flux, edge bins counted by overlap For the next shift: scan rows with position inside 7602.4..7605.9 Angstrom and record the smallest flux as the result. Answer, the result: 13.72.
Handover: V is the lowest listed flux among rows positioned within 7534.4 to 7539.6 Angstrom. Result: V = 15.27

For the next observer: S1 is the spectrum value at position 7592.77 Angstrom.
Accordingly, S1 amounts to 14.37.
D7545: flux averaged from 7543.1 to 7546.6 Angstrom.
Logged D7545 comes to 15.9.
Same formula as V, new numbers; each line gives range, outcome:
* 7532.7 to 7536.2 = 16.43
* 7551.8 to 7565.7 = 13.76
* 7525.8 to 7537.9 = 14.9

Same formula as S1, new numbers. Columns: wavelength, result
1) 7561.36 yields 16.22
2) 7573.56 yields 14.25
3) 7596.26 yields 15.31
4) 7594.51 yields 17.97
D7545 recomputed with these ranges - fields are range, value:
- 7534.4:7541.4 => 16.3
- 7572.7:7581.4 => 15.4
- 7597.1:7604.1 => 14.9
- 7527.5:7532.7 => 16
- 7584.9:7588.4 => 15.1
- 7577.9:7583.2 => 15.9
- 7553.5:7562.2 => 16.3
